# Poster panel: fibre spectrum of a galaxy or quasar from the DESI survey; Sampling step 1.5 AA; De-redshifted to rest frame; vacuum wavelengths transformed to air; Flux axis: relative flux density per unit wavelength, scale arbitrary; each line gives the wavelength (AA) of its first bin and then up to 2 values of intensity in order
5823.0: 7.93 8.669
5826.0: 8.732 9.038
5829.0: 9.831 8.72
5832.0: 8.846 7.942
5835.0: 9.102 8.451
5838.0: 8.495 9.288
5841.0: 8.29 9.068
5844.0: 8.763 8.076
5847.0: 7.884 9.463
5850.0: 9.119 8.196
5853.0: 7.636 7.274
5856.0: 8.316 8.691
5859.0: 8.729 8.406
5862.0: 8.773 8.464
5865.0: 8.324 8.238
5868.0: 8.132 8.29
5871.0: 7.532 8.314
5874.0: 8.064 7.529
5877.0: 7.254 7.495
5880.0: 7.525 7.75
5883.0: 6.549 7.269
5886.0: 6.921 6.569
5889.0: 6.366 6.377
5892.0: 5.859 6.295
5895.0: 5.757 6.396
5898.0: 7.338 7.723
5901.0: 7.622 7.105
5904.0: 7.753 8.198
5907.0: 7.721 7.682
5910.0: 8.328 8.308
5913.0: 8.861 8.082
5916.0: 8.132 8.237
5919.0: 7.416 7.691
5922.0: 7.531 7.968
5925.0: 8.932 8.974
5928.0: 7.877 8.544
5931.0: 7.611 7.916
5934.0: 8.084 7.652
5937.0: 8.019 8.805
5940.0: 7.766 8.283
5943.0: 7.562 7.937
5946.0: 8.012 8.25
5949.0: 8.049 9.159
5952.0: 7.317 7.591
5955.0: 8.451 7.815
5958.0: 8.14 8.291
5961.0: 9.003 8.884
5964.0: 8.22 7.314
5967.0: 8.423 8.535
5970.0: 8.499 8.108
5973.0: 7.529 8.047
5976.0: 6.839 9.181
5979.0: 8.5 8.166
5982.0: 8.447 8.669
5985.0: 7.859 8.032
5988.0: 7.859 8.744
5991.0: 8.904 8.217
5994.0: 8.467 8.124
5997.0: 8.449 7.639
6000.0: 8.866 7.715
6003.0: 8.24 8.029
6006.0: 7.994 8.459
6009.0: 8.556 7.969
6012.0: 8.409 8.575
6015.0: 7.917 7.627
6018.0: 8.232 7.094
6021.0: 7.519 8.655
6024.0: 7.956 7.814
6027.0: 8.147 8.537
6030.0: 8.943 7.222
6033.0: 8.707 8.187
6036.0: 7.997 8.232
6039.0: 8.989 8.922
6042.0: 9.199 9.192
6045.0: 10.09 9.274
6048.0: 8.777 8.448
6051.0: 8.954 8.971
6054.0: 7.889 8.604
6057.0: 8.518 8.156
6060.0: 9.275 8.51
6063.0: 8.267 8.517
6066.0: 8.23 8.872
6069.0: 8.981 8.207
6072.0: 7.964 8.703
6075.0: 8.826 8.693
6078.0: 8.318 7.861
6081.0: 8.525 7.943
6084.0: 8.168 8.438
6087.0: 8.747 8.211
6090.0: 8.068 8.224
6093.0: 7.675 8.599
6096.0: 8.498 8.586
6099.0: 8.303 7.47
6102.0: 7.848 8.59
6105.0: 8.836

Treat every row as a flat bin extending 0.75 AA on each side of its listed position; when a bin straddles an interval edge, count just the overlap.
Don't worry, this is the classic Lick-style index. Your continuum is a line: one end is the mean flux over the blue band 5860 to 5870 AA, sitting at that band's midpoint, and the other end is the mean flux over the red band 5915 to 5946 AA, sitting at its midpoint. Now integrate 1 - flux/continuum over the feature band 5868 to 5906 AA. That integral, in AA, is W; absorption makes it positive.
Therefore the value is 4.9 AA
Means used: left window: 8.38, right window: 8.05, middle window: 7.21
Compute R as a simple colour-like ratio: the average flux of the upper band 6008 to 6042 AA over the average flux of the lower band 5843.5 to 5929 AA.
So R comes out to 1.05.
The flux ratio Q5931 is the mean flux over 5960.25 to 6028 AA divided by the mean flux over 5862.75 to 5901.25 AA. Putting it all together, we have 1.12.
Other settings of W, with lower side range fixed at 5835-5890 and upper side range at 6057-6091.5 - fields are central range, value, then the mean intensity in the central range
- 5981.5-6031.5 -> 0.7 AA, 8.19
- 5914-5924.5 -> 0.3 AA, 7.89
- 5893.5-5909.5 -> 1.6 AA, 7.3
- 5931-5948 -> 0.4 AA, 8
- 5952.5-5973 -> 0.0 AA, 8.21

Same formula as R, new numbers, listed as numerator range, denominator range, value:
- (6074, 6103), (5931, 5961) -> 1.02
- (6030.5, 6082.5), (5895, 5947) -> 1.08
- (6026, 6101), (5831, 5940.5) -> 1.07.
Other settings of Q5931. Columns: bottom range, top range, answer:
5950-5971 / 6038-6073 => 1.06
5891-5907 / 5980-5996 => 1.18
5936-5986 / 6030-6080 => 1.05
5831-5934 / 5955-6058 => 1.05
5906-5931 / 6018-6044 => 1.02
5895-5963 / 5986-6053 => 1.05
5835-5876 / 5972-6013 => 0.98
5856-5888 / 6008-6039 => 1.03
